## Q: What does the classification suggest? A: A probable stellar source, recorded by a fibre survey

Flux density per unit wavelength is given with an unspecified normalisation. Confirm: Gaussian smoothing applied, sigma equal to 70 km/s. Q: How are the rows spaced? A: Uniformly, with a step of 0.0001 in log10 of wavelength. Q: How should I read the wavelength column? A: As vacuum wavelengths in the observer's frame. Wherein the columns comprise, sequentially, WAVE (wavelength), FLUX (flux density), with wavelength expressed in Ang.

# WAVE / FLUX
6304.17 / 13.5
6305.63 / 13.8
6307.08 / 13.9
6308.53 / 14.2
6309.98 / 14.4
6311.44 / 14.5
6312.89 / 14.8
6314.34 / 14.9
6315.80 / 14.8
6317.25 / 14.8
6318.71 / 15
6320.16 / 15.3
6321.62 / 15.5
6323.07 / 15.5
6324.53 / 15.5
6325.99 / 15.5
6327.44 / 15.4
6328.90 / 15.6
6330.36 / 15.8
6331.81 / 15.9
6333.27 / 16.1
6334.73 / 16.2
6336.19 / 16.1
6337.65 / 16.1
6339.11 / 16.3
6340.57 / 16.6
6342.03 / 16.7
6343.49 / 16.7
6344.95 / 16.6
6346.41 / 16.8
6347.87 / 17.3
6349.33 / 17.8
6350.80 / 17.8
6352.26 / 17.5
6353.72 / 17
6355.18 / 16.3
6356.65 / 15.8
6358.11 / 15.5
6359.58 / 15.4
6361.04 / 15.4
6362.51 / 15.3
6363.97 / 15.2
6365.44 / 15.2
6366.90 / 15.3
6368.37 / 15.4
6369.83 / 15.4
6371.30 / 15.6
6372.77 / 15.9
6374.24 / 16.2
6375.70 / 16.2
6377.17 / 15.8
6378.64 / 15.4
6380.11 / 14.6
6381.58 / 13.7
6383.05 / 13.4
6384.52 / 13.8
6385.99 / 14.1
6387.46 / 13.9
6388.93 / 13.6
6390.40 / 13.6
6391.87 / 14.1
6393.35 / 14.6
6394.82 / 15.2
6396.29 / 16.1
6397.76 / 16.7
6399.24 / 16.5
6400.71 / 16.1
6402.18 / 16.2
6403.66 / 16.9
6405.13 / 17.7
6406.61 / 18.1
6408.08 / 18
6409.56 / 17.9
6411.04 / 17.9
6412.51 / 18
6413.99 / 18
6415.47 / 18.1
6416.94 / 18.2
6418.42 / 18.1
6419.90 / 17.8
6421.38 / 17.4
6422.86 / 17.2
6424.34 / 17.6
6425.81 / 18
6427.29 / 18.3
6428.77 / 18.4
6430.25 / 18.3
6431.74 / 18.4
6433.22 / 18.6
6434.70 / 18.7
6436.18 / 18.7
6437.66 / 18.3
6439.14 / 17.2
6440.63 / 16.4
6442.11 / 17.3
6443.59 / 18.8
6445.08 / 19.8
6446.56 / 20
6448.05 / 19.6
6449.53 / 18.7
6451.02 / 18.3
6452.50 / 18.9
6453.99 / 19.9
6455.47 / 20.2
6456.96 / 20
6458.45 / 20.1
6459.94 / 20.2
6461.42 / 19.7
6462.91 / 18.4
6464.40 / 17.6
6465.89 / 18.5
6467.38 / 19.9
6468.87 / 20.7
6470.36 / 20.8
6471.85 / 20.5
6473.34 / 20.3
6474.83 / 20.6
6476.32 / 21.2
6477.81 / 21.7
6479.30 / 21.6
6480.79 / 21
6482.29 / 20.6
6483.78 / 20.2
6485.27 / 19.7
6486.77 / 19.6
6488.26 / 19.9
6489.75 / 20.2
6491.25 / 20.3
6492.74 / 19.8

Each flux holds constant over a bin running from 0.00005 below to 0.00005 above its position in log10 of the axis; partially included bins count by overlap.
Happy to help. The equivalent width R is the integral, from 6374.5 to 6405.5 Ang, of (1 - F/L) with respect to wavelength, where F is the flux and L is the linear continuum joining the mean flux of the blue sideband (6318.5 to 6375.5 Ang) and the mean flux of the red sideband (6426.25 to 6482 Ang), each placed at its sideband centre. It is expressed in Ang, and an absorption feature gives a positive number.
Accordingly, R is 4.0 Ang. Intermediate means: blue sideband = 16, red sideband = 19.3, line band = 15.1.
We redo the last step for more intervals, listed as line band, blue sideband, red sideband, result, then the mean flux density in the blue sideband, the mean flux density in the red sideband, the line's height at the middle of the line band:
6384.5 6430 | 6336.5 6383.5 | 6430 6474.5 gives 2.3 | 16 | 19.1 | 17.6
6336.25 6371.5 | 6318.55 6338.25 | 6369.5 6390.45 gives -2.2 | 15.7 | 14.8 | 15.2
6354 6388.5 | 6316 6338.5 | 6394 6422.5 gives 2.8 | 15.6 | 17.3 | 16.5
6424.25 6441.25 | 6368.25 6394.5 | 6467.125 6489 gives -0.3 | 14.7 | 20.6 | 17.8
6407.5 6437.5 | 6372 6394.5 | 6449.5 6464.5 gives -1.7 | 14.6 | 19.4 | 17.1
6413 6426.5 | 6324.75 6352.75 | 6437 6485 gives 0.5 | 16.4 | 19.6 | 18.5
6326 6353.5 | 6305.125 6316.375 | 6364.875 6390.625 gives -3.5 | 14.4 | 14.9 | 14.6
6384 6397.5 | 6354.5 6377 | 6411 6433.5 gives 1.8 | 15.6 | 18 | 16.7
